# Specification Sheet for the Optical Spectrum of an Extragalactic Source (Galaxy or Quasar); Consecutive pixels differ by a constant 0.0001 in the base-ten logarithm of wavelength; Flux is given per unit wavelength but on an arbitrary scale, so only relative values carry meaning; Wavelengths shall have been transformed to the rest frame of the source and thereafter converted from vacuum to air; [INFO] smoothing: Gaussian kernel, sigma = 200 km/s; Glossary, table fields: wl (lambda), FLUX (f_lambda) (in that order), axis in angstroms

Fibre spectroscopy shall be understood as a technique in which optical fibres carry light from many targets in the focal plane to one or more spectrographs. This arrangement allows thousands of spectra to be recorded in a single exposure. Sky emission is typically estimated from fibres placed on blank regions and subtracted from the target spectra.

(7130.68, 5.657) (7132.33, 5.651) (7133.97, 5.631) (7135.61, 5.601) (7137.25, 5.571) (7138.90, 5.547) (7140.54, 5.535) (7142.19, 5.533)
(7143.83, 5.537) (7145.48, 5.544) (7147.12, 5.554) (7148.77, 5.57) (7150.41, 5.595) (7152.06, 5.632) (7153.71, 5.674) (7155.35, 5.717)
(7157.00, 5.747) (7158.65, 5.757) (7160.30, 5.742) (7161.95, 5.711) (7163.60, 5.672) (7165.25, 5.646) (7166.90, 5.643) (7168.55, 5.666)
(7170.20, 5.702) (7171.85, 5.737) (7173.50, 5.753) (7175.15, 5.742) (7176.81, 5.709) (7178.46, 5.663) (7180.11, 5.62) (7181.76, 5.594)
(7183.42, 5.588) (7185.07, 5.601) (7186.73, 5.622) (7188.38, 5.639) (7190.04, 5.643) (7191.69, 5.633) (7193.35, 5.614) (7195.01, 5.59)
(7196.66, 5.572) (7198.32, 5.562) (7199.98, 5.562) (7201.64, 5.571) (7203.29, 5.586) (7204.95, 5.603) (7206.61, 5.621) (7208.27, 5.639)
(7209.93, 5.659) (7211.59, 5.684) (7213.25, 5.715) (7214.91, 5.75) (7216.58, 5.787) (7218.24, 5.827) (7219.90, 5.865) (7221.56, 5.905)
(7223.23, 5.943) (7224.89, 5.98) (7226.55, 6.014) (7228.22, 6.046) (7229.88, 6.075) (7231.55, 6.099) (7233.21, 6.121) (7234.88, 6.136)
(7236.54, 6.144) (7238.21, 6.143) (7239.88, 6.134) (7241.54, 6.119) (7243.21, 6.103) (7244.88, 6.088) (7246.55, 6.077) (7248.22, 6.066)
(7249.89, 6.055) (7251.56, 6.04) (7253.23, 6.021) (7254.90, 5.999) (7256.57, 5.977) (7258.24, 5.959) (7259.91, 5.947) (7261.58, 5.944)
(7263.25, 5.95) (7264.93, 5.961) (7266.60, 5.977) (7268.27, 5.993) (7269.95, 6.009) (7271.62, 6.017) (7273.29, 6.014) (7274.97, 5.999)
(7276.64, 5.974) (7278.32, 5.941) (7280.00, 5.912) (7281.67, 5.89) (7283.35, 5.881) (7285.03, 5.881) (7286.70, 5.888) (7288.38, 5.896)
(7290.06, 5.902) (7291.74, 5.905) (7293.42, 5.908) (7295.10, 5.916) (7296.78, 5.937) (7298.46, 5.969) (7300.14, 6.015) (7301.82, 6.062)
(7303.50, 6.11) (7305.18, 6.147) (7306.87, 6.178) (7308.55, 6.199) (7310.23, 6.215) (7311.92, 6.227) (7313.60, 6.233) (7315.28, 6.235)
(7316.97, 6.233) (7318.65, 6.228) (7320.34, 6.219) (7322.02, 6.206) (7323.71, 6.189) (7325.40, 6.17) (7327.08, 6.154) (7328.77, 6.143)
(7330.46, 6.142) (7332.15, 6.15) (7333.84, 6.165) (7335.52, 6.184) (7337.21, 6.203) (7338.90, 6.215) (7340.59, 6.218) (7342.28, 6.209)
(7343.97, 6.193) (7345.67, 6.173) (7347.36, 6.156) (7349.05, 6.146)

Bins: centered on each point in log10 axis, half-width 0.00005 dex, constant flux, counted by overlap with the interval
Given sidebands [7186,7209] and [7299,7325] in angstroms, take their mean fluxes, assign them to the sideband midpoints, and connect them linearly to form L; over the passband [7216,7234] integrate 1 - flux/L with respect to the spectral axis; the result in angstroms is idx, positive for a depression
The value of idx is -0.7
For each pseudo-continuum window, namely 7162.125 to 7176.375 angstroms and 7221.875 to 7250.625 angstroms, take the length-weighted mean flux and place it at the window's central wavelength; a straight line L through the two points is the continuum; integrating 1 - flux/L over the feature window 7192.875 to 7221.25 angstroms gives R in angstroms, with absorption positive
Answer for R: 1.2 angstroms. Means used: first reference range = 5.7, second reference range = 6.07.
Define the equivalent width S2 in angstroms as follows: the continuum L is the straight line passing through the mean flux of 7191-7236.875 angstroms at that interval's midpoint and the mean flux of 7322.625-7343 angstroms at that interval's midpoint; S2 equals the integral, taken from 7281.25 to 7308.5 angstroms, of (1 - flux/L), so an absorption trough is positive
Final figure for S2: 0.4 angstroms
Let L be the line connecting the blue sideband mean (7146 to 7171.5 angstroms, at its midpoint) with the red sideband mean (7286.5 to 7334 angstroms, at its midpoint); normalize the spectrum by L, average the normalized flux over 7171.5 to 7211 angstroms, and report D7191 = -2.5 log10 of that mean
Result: 0.025 mag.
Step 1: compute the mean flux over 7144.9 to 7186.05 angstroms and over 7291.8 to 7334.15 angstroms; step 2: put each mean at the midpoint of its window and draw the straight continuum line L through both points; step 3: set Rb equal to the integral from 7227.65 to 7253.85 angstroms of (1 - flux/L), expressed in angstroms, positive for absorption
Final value -0.85 angstroms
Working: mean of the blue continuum 5.66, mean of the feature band 6.09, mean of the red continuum 6.13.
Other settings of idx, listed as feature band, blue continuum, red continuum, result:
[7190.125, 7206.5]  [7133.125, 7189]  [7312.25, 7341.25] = 0.5 angstroms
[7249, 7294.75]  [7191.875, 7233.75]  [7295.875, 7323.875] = 0.3 angstroms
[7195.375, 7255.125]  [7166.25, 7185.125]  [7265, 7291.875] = -0.9 angstroms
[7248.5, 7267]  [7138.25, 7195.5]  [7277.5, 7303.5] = -0.4 angstroms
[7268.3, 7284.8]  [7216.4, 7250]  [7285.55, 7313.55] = 0.2 angstroms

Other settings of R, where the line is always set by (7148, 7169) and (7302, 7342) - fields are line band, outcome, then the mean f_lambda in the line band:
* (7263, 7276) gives 0.1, 5.99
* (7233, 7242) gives -0.3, 6.14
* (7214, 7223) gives 0.0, 5.83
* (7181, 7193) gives 0.3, 5.61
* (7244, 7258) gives -0.2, 6.04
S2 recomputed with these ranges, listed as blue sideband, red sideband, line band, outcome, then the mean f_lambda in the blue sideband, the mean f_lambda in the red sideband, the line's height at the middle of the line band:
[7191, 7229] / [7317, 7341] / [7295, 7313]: 0.0 angstroms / 5.73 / 6.19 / 6.09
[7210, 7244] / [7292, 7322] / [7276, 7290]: 0.4 angstroms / 5.97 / 6.12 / 6.07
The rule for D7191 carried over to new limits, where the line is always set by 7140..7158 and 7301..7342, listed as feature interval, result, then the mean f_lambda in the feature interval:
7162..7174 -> 0.00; 5.69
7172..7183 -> 0.00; 5.68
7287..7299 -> 0.03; 5.91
